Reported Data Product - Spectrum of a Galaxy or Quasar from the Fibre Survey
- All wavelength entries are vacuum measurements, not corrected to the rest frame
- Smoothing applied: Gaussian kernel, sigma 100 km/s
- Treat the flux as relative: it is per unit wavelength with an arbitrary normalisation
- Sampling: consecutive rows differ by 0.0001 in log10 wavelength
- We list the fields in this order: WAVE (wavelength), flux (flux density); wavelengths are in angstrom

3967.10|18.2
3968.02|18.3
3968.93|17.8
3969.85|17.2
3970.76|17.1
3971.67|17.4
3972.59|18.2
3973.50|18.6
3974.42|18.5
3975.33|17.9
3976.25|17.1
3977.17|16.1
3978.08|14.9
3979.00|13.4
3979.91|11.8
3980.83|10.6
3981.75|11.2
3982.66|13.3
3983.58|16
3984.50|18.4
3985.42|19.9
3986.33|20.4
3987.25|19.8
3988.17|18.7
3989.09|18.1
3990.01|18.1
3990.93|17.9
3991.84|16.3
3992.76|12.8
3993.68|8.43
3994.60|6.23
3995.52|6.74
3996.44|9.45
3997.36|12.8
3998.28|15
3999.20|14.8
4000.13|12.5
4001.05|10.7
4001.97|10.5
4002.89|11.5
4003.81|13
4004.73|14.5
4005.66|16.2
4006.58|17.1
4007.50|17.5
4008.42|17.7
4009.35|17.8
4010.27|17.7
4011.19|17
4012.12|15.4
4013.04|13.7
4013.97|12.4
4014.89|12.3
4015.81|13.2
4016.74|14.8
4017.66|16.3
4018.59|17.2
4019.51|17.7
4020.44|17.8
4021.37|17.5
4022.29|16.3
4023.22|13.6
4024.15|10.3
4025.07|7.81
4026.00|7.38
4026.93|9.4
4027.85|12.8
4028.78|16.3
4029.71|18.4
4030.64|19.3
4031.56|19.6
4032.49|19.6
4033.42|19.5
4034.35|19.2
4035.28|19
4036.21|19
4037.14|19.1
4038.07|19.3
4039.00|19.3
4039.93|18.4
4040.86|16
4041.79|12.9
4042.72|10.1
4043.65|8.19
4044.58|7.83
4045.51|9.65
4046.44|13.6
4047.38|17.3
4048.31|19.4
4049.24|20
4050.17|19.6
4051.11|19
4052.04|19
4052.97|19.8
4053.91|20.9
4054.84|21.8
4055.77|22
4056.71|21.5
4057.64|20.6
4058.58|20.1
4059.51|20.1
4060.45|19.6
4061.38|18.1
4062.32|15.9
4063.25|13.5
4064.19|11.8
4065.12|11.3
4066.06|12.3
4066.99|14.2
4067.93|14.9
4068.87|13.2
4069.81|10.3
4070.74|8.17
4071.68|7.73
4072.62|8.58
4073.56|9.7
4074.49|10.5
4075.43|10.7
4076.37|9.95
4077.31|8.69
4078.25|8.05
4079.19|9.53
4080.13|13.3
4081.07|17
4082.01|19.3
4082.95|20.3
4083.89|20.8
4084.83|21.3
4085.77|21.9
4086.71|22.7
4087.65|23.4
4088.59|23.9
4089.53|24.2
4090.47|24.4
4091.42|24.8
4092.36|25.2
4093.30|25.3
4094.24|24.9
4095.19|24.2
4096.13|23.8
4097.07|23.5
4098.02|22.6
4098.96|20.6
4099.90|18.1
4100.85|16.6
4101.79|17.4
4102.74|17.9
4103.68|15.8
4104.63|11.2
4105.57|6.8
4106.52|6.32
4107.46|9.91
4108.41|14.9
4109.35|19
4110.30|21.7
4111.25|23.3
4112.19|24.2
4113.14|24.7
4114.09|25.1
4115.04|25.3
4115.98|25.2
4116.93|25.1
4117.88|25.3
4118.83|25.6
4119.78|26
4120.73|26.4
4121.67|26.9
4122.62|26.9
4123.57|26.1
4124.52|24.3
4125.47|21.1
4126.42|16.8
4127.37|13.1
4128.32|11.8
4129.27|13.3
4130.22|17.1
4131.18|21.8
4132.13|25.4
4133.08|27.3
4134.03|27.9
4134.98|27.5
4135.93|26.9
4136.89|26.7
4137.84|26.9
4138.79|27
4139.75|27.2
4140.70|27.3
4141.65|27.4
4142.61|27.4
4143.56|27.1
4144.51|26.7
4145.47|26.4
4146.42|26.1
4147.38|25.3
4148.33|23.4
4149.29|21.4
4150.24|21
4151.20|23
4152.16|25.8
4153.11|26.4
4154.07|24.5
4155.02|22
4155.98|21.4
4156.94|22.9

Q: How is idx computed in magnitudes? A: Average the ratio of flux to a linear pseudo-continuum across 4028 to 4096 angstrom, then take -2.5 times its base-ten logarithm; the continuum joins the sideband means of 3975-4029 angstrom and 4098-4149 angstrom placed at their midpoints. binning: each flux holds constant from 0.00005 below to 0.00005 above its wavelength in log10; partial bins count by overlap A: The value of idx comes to 0.07 mag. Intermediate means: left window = 14.4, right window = 22.1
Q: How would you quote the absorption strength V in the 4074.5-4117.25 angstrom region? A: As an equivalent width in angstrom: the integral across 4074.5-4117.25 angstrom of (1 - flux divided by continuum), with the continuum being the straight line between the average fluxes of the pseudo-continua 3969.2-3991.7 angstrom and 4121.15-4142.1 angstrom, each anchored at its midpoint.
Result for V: 5.6 angstrom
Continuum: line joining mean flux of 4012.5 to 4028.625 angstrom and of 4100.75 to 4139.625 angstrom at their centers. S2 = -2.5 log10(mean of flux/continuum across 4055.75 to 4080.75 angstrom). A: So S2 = 0.27 mag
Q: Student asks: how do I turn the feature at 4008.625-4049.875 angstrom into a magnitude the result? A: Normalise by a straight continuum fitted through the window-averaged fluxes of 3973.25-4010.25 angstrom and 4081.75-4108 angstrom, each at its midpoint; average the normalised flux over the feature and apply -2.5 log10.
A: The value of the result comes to 0.08 mag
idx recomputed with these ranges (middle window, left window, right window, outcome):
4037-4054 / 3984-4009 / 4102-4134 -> 0.057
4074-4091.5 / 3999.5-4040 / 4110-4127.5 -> 0.207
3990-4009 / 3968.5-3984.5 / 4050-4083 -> 0.175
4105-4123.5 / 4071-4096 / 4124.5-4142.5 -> -0.022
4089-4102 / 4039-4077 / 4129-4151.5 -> -0.163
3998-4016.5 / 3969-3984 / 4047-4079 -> 0.069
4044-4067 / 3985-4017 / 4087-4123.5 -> 0.064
